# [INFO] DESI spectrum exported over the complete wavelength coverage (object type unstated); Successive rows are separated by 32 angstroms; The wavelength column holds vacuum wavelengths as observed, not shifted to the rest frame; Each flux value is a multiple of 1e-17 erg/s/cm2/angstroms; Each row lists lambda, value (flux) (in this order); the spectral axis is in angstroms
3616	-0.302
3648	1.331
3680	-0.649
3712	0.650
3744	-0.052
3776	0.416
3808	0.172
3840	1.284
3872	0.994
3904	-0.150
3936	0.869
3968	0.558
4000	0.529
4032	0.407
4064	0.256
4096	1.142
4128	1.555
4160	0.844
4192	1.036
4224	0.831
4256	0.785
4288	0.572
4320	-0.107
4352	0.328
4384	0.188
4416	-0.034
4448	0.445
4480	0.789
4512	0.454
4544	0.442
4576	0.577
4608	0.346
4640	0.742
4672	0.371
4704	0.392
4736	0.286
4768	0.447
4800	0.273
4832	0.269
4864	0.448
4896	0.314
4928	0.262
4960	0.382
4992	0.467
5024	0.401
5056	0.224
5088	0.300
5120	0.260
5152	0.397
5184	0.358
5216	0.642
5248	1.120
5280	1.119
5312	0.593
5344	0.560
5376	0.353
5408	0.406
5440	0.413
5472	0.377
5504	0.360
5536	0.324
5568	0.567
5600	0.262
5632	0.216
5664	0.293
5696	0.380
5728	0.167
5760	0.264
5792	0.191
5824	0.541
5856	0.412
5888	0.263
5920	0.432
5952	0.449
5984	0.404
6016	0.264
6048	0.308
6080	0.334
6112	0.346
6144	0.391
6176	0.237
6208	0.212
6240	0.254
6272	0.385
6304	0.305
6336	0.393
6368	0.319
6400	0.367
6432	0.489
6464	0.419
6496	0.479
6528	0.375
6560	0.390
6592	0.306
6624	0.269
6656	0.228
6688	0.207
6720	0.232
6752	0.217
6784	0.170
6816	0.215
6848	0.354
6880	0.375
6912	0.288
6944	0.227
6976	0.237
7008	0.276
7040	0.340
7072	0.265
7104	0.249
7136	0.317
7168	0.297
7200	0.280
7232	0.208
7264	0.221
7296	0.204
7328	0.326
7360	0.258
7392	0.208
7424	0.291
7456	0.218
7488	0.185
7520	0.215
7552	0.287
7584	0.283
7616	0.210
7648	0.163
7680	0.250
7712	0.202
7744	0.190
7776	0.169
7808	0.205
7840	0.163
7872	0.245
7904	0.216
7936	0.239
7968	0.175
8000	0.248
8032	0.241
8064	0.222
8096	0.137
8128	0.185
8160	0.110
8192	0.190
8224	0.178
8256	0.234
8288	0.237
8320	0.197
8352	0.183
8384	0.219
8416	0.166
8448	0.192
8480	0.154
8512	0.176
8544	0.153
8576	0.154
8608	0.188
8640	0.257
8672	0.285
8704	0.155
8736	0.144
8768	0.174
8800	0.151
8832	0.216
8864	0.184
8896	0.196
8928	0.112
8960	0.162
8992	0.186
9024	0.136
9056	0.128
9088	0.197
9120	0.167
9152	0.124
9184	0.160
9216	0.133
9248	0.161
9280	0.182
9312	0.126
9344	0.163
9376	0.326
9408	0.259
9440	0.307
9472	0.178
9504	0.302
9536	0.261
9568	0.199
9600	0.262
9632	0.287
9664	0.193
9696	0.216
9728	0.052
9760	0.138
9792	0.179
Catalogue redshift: 2.40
